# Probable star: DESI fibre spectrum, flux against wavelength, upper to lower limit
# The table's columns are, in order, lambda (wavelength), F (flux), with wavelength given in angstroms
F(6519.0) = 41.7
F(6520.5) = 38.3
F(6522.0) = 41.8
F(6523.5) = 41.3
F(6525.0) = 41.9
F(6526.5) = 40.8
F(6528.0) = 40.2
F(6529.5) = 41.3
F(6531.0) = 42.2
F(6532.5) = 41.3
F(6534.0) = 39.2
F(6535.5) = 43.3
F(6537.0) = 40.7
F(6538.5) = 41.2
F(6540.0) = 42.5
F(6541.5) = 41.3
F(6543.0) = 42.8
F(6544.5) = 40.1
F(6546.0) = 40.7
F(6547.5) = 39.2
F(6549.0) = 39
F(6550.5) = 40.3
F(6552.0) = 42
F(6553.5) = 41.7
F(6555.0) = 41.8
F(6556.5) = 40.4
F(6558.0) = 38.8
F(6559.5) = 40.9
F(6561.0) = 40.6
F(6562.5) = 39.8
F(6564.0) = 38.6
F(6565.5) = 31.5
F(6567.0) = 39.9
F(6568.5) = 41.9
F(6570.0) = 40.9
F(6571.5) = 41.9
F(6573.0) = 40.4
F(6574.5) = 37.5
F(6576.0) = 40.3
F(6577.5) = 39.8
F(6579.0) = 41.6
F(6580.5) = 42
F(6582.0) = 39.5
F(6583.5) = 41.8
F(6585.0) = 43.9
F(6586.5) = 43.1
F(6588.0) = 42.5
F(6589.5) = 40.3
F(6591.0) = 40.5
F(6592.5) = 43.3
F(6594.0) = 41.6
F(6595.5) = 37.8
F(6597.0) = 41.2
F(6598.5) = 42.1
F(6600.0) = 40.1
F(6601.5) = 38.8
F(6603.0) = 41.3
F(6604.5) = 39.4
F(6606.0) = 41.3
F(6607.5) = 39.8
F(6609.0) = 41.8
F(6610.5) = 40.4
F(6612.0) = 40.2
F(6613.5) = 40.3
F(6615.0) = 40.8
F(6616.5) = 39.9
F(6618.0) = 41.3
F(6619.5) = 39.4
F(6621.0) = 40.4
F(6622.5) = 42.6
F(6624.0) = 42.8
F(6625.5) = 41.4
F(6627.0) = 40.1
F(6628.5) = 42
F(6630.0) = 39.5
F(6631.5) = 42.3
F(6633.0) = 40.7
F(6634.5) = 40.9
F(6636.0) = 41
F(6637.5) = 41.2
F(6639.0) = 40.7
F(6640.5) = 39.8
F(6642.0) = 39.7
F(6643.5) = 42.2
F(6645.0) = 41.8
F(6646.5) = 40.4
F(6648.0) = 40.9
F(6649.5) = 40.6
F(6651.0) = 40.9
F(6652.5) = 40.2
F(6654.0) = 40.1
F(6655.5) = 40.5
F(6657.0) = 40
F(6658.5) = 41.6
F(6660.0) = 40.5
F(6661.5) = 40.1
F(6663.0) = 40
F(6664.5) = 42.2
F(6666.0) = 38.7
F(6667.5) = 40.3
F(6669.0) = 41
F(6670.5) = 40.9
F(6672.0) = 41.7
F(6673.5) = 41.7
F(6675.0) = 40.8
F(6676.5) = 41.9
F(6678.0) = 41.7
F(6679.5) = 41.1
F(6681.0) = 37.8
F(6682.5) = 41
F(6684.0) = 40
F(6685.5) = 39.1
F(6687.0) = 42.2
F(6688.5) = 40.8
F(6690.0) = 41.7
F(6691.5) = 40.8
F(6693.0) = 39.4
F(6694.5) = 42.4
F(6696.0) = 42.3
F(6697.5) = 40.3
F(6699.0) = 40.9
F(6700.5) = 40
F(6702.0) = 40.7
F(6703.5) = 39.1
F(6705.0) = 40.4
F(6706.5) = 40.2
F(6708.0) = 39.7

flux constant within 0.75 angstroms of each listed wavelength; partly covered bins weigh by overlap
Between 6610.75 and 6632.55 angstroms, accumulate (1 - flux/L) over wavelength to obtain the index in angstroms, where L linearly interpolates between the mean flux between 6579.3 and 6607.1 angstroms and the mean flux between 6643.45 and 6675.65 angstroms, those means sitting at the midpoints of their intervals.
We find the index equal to 0.03 angstroms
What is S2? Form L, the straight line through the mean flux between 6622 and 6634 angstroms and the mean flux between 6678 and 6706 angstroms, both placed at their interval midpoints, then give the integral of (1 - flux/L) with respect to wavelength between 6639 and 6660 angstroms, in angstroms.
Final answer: 0.2 angstroms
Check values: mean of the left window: 41.4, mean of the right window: 40.6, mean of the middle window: 40.7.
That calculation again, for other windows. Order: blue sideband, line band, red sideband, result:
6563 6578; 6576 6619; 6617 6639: -0.87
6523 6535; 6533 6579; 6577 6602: 0.90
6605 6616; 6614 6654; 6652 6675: -0.26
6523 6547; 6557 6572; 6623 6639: 0.65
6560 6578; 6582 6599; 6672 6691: -0.79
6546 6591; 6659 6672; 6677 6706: 0.01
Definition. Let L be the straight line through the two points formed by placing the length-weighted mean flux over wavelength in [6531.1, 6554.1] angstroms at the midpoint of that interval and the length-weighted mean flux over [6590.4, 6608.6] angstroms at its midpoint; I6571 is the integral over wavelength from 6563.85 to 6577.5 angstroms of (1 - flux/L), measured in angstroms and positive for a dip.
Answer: 0.5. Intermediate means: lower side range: 41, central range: 39.3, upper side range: 40.6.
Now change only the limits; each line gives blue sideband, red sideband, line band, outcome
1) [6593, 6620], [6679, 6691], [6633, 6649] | -0.2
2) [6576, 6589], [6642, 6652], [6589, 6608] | 0.4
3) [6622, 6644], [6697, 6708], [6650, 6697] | -0.2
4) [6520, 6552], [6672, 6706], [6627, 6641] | 0.0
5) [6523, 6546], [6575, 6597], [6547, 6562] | 0.3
